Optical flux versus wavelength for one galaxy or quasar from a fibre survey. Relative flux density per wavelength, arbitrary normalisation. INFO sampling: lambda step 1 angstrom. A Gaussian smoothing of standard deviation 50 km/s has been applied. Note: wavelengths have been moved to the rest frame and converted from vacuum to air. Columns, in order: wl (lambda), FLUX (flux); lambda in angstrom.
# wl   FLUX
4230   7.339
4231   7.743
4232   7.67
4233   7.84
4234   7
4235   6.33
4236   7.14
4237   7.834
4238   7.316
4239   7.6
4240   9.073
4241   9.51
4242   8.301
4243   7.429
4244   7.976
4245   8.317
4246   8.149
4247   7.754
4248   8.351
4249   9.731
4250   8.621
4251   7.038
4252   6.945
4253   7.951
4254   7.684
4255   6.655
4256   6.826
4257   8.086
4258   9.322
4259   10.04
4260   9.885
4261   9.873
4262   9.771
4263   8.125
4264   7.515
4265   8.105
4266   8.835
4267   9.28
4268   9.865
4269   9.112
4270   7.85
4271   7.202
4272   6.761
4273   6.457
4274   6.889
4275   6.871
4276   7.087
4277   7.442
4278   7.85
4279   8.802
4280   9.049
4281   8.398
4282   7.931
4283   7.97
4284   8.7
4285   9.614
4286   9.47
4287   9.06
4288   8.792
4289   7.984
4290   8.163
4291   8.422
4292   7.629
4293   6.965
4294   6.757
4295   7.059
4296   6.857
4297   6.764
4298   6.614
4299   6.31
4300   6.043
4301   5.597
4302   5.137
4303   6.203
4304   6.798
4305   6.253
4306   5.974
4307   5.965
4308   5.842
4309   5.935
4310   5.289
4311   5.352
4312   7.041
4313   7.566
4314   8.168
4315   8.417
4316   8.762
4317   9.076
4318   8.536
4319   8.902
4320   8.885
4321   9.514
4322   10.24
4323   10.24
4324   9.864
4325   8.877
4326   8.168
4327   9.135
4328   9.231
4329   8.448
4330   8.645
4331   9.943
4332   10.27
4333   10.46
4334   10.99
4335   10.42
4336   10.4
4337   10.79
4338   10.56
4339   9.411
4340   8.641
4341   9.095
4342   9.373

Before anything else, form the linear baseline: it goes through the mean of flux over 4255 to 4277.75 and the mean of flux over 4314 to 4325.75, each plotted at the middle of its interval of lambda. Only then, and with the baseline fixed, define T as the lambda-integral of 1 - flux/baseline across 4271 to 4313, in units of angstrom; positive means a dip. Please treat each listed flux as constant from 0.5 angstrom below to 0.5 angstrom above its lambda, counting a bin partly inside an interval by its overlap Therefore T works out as 7.0 angstrom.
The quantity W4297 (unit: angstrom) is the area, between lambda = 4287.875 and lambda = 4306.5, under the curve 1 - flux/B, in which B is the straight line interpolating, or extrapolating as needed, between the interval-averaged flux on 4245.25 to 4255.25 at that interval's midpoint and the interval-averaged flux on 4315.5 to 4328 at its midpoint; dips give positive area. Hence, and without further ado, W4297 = 4.1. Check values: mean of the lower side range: 7.93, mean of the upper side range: 9.19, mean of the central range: 6.82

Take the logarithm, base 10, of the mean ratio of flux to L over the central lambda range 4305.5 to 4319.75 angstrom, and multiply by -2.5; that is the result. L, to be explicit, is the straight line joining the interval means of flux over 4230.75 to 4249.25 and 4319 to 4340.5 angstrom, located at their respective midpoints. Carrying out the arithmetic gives 0.28 mag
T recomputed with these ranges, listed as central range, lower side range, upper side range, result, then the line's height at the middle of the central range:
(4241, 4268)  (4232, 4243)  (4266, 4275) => -1.8 angstrom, 7.85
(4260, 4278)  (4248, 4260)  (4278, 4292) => 0.5 angstrom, 8.37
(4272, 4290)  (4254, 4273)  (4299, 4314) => -1.5 angstrom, 7.5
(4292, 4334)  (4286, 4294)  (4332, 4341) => 6.6 angstrom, 9.13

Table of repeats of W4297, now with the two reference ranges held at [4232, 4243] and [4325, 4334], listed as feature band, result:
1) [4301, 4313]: 3.9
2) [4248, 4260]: -0.2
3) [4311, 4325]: 0.7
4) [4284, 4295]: 0.5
